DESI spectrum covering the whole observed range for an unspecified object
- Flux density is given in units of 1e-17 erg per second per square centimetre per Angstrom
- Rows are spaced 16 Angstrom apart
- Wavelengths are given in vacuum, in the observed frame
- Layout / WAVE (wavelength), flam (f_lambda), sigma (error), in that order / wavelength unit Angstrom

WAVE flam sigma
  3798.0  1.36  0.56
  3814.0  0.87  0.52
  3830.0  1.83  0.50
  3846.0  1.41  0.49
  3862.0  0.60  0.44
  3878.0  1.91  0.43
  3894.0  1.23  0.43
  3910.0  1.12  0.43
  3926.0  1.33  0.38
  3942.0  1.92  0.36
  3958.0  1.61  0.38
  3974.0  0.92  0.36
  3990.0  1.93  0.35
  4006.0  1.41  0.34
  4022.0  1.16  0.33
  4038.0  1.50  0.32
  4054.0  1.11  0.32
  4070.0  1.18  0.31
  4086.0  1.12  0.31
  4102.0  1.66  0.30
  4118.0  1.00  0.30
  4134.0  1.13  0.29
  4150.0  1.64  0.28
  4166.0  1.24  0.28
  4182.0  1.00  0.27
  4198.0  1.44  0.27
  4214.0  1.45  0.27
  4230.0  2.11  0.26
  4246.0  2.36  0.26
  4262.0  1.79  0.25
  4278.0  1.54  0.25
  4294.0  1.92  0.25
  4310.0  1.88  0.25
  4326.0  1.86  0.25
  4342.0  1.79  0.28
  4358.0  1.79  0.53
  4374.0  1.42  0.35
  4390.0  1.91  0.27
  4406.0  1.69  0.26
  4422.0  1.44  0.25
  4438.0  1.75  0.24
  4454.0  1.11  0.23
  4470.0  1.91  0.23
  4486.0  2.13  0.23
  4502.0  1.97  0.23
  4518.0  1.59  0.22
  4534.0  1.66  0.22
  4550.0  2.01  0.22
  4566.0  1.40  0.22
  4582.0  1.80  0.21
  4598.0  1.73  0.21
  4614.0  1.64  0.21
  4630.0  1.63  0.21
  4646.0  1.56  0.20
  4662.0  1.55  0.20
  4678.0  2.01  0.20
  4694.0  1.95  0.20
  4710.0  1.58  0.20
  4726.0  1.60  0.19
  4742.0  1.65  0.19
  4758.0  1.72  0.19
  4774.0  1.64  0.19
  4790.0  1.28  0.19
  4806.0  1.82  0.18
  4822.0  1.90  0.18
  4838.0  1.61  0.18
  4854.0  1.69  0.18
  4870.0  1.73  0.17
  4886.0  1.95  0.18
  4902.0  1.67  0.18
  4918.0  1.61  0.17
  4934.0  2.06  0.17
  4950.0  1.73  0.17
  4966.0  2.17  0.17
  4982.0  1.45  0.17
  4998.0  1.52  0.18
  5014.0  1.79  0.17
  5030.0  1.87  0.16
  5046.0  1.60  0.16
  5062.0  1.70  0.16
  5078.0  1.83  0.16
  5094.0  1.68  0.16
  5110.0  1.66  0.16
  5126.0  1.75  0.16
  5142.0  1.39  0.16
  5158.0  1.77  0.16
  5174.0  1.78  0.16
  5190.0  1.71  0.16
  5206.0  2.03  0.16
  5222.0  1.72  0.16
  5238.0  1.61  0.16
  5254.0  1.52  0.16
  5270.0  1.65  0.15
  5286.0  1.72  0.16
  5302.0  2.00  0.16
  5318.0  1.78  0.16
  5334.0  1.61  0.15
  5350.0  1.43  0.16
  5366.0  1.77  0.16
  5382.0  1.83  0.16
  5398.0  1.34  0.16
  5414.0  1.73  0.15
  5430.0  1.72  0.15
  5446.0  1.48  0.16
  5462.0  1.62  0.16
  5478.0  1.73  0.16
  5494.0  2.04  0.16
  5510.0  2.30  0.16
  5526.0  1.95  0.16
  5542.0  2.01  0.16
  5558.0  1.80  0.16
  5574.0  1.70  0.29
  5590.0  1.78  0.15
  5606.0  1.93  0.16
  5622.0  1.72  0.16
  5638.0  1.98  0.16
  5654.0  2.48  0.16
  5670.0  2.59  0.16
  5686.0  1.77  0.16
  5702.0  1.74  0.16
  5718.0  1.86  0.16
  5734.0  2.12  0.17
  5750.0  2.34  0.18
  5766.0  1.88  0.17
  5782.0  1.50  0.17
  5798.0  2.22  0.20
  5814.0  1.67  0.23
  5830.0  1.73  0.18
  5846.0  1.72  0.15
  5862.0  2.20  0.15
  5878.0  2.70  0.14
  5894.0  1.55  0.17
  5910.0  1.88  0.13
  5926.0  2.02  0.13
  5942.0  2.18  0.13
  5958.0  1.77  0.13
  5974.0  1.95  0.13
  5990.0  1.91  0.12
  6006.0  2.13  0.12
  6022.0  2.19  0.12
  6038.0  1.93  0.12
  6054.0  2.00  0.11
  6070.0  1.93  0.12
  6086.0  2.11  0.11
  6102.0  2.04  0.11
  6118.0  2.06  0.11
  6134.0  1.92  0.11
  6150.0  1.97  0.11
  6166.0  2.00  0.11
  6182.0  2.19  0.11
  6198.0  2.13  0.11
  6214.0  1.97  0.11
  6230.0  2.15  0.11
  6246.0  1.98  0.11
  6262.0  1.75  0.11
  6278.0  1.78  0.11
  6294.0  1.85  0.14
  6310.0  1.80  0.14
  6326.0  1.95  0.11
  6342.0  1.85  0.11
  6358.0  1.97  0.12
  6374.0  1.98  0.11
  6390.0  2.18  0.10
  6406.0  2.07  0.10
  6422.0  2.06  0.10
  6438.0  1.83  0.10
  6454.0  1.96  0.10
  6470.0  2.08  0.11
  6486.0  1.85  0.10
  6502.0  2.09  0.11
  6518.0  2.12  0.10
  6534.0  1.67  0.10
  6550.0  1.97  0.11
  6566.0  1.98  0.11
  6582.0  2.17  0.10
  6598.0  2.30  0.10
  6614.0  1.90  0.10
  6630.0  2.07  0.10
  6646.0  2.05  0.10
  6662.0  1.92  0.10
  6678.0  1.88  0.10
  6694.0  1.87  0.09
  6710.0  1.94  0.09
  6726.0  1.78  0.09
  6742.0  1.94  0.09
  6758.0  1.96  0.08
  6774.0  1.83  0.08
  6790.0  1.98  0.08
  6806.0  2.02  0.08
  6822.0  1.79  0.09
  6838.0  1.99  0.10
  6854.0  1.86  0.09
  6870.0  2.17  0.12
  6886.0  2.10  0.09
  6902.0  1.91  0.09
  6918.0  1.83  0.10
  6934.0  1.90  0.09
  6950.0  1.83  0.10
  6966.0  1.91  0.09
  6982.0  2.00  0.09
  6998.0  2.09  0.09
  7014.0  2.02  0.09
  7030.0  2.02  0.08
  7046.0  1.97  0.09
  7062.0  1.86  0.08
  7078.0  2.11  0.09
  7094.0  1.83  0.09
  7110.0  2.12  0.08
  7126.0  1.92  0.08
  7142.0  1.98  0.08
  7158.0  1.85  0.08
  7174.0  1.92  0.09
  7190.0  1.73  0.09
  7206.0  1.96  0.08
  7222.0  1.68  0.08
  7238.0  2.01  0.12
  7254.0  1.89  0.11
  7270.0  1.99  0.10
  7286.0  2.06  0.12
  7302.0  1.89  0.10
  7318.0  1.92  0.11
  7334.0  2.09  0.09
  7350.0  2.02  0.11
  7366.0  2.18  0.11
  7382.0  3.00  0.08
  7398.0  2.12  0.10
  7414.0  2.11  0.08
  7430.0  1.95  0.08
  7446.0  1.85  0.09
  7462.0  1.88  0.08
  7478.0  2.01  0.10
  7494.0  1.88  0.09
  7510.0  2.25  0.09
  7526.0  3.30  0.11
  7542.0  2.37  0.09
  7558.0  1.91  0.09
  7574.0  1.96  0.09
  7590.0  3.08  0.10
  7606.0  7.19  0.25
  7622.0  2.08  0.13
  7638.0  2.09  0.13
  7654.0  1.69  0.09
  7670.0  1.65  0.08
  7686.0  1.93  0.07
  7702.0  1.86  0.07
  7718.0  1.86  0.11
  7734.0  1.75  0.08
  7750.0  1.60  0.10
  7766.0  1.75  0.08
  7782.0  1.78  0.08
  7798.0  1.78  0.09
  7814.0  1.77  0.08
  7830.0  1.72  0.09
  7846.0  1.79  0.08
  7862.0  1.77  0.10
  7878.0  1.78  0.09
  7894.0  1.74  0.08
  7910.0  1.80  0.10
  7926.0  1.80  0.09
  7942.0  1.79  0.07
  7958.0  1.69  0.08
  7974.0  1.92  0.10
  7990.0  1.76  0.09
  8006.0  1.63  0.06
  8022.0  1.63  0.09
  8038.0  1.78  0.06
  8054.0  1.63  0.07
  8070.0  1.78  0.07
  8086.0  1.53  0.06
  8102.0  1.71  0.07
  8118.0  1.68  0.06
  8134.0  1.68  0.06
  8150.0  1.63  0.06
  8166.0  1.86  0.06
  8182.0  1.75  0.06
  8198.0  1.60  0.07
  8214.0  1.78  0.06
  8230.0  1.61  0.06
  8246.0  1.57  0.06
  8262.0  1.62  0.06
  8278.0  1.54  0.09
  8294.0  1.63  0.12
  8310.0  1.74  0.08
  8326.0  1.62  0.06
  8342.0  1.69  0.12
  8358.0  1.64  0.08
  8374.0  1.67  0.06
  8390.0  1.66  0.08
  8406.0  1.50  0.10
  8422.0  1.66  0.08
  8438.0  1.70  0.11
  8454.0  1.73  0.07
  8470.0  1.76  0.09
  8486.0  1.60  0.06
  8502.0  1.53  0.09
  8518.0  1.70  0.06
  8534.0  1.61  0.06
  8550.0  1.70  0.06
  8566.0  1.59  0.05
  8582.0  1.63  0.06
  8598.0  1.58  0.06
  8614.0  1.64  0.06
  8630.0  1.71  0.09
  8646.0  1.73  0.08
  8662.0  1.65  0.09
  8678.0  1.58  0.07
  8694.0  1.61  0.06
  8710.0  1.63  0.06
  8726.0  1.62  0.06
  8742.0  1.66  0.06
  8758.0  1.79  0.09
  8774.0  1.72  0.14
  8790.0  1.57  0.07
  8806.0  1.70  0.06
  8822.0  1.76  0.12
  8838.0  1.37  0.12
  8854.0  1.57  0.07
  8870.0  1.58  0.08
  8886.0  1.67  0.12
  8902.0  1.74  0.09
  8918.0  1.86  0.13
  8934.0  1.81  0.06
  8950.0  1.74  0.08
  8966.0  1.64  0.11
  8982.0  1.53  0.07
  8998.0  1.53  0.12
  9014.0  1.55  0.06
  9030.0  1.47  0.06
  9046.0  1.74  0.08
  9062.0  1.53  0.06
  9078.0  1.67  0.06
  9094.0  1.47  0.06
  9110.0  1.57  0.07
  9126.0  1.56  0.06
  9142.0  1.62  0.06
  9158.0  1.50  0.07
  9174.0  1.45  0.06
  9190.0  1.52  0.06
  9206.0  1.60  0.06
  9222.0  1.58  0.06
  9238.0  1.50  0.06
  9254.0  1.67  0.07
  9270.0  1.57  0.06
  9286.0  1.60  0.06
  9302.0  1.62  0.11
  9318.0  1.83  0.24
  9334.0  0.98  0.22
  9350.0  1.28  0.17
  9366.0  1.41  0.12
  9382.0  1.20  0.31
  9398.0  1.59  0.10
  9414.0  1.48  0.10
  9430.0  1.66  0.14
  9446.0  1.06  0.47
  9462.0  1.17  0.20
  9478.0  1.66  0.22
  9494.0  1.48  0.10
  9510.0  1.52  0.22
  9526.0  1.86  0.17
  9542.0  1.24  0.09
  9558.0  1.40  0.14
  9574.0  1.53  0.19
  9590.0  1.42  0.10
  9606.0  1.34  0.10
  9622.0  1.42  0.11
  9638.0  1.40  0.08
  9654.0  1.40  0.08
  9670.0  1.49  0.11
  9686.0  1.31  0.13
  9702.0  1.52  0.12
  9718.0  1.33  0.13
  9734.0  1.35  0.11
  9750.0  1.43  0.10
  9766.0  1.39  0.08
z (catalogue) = 0.52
